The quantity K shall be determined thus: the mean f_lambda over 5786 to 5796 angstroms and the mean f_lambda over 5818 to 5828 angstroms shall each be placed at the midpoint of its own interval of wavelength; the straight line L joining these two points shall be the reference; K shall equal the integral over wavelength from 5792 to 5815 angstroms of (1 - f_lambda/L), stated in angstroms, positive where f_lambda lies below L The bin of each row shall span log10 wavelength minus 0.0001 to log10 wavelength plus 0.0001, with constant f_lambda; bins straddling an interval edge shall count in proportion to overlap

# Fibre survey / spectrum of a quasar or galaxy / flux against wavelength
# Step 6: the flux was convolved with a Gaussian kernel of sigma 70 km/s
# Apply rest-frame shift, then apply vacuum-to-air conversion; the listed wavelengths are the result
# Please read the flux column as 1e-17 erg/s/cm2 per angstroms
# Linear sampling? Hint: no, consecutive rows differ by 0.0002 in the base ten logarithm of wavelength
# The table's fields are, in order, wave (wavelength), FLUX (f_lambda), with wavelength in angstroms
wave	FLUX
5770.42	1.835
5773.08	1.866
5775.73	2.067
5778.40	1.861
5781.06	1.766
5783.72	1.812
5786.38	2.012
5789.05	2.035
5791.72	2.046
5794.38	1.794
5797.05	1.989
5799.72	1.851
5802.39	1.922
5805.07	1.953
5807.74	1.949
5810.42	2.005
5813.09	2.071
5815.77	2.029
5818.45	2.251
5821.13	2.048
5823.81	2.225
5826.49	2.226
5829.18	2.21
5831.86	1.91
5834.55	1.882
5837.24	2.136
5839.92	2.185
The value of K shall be 1.2 angstroms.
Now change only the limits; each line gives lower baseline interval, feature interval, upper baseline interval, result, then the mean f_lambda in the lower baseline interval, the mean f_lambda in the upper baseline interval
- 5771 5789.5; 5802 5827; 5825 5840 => -0.5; 1.91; 2.09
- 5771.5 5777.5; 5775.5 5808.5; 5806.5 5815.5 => 1.0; 1.95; 2.01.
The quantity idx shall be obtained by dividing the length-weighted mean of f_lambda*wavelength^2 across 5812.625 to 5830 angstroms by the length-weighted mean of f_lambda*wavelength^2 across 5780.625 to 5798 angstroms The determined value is 1.13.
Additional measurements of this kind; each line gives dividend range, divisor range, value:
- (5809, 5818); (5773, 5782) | 1.10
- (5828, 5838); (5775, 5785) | 1.11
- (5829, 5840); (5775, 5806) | 1.08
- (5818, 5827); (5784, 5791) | 1.11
